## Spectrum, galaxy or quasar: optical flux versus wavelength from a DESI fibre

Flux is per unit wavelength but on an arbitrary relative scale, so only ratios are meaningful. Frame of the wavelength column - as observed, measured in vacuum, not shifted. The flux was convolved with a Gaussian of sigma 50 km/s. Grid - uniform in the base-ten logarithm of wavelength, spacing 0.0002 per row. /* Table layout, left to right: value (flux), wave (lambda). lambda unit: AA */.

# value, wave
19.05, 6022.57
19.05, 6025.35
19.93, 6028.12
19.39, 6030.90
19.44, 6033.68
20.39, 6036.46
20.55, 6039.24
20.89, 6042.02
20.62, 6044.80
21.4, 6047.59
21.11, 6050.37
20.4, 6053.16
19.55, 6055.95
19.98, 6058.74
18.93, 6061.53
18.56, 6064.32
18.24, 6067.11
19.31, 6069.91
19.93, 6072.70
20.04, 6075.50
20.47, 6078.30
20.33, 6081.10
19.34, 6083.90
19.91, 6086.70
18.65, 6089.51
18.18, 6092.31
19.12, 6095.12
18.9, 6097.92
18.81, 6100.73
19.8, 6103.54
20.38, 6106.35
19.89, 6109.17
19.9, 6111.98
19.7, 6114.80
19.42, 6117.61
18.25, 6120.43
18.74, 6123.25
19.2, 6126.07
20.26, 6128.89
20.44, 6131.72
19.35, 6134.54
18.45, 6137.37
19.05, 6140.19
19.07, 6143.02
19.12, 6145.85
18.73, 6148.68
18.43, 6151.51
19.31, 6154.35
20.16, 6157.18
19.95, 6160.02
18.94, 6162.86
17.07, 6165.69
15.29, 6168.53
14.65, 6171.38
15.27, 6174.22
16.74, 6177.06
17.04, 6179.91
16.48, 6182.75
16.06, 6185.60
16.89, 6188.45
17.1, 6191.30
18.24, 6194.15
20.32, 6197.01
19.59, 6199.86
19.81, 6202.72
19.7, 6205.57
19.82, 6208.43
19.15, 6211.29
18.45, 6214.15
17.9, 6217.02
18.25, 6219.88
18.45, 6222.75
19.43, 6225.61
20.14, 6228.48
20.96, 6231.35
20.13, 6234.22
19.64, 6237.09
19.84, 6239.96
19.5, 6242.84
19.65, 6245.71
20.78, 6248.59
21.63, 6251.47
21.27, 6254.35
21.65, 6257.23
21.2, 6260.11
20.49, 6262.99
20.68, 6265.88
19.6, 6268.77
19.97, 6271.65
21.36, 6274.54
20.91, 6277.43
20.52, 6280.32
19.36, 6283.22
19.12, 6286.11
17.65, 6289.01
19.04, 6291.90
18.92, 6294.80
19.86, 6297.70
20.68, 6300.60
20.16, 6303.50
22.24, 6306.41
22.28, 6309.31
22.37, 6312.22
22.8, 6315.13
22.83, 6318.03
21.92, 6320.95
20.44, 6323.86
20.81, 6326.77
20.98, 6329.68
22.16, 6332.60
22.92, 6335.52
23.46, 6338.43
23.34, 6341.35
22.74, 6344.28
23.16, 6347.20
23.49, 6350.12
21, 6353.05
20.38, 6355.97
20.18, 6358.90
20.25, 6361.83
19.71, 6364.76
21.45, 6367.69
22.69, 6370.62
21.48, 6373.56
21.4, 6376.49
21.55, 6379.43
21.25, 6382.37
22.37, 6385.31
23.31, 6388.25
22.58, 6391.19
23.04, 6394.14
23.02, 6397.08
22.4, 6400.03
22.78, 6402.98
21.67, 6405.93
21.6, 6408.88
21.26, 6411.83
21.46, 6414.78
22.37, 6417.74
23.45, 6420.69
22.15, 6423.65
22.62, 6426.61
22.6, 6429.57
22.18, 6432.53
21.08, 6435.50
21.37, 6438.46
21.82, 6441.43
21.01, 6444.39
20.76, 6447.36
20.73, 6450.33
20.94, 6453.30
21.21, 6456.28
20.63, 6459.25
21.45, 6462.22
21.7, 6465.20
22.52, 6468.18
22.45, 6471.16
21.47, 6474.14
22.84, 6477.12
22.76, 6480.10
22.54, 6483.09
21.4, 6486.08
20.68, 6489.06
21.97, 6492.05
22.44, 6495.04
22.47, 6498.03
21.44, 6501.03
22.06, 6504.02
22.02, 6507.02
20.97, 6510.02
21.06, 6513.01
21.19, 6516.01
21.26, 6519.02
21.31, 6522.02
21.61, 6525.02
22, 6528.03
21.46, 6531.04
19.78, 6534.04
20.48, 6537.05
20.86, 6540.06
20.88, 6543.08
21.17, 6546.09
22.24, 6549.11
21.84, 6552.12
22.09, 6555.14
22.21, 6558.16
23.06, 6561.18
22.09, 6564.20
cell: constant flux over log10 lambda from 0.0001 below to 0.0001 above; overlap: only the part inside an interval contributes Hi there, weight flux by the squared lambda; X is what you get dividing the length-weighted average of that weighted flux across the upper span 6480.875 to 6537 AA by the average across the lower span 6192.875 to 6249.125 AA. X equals 1.2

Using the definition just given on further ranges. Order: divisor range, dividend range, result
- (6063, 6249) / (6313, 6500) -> 1.25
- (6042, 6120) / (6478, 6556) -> 1.26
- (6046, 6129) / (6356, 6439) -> 1.24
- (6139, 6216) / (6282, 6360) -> 1.23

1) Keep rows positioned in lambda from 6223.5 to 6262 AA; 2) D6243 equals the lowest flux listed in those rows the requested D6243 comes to 19.43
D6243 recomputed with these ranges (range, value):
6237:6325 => 17.65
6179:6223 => 16.06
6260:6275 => 19.6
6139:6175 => 14.65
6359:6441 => 19.71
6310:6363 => 20.18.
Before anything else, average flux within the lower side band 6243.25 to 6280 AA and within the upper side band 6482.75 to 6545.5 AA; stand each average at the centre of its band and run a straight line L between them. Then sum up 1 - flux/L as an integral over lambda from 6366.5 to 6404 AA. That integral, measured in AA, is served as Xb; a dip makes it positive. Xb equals -2.1 AA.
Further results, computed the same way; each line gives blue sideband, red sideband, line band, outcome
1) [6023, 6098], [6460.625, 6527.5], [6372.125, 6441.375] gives -2.4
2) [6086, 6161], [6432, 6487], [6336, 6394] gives -2.7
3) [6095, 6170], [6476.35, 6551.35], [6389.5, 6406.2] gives -1.5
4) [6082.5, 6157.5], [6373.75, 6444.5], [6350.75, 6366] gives 0.8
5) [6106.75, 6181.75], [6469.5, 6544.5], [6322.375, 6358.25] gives -3.3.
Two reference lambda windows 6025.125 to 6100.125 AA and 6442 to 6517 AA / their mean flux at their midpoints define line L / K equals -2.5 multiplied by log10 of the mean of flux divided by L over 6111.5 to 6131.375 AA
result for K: 0.03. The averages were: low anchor 19.7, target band 19.4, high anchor 21.6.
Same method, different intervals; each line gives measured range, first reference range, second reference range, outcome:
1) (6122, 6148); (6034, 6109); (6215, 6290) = 0.03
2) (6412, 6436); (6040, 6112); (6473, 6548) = -0.05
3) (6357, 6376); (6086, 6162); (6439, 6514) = 0.00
